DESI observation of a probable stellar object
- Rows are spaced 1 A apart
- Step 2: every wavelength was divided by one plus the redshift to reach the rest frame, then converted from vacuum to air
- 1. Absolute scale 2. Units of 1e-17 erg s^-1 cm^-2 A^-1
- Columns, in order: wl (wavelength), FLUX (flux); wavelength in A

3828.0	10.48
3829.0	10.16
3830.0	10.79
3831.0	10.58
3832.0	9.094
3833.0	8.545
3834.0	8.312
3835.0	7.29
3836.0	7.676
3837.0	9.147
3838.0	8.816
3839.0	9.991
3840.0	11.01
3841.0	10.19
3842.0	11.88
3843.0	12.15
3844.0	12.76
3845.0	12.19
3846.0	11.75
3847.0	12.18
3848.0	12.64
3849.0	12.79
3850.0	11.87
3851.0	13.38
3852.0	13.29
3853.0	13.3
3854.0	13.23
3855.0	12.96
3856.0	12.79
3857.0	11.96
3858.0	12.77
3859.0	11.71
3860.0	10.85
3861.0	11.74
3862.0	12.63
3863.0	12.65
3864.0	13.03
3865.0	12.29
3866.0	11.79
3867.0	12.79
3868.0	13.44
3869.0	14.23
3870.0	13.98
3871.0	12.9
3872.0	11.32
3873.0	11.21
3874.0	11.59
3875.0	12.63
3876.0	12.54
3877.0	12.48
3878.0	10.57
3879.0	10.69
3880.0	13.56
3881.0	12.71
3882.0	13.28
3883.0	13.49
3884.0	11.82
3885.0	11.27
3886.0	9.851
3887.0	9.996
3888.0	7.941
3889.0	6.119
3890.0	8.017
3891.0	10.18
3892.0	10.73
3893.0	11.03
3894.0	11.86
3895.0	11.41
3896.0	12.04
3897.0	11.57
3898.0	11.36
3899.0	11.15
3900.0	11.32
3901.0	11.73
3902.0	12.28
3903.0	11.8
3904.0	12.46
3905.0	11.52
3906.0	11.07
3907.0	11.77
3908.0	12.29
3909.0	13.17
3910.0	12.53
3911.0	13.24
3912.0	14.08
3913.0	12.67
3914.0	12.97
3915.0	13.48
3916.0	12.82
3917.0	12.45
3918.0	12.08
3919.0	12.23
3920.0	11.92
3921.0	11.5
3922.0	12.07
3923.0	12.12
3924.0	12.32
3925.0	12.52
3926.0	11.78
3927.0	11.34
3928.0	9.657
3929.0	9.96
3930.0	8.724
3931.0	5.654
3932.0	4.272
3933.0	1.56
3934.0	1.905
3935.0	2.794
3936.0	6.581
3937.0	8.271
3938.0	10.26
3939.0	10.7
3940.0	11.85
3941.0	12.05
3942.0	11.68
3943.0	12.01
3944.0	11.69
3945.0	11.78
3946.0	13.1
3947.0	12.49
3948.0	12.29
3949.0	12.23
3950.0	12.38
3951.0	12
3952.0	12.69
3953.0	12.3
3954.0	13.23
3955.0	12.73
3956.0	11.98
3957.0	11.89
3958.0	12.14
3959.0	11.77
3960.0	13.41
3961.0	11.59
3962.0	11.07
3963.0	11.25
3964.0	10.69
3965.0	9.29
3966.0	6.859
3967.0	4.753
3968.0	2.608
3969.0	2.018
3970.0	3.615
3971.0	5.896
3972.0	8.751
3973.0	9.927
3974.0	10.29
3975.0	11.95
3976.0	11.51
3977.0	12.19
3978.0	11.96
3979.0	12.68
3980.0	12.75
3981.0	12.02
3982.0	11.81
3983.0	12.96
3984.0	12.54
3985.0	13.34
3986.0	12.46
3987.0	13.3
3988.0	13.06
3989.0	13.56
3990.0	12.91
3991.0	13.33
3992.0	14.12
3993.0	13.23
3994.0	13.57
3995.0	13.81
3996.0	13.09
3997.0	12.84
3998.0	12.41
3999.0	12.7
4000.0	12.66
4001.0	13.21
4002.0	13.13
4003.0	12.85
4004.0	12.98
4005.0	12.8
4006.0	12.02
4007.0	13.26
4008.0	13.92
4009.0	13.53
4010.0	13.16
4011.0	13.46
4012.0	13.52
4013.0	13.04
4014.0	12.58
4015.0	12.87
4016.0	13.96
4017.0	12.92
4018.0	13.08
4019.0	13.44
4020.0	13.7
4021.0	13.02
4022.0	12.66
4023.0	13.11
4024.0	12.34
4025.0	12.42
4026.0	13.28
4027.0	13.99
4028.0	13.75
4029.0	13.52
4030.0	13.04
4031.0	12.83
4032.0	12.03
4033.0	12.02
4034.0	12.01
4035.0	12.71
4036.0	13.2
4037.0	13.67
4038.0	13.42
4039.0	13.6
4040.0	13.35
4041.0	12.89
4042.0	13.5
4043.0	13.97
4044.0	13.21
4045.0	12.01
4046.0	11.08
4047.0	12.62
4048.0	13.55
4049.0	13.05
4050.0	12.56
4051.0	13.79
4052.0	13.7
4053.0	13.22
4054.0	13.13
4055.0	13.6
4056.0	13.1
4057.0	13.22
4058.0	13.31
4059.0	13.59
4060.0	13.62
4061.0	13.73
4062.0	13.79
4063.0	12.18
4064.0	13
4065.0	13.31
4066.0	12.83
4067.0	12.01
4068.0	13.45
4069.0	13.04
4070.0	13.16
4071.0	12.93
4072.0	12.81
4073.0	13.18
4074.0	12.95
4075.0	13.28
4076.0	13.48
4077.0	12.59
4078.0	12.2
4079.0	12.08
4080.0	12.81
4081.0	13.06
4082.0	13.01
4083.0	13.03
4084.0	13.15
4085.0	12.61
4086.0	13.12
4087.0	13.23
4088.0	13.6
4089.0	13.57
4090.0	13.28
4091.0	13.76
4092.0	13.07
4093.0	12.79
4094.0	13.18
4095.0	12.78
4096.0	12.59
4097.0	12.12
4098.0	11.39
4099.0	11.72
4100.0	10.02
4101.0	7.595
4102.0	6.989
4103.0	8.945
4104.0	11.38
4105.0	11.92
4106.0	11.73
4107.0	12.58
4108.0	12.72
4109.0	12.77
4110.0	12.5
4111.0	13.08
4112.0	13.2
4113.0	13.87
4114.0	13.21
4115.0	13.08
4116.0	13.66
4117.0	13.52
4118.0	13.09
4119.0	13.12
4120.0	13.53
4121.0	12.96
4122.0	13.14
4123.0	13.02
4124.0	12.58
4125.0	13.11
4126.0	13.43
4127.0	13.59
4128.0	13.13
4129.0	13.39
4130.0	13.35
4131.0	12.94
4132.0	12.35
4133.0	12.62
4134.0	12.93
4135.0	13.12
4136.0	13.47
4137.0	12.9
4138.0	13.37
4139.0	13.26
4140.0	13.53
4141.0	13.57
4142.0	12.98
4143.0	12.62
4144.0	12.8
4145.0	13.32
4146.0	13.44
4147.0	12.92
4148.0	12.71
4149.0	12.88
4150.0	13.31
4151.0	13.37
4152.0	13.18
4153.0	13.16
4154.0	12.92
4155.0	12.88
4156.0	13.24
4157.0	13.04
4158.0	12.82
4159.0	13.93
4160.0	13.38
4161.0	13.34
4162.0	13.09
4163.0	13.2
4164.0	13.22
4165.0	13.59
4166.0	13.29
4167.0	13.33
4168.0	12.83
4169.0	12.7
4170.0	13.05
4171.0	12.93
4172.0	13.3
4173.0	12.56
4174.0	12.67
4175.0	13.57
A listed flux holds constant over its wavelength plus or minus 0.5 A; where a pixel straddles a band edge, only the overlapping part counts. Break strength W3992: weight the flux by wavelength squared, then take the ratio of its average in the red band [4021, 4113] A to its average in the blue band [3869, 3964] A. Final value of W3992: 1.2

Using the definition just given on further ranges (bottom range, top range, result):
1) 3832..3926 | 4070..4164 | 1.23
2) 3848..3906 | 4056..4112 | 1.17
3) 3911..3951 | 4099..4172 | 1.33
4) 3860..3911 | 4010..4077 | 1.21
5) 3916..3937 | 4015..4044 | 1.50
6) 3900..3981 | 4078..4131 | 1.28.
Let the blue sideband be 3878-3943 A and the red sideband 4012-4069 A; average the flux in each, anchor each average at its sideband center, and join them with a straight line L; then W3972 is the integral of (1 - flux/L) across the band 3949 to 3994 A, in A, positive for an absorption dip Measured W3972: 2.9 A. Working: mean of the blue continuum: 10.8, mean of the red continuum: 13.1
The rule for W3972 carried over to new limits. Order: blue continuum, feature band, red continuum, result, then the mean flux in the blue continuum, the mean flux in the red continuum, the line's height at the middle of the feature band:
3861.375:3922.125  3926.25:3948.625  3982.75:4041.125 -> 5.78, 11.9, 13.1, 12.3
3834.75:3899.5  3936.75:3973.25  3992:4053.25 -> 5.86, 11.6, 13.1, 12.4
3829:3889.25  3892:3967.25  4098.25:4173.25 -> 5.14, 11.6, 12.8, 11.9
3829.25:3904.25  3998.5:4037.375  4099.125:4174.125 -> -2.60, 11.5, 12.8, 12.2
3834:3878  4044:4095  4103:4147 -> -1.19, 11.9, 13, 12.7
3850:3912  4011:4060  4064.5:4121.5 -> -2.78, 11.9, 12.6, 12.4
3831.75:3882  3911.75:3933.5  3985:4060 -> 2.66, 11.8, 13.1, 12.3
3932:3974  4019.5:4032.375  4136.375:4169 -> -2.51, 9.65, 13.2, 10.9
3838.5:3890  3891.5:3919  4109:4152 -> 0.09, 12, 13.1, 12.1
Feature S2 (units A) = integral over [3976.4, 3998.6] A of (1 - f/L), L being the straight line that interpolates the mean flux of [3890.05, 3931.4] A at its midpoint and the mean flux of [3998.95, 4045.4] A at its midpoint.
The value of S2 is -0.5 A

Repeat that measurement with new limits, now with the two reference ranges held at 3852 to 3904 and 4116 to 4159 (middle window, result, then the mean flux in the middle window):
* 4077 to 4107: 1.8 A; 12.1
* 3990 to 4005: -0.9 A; 13.1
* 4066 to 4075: -0.1 A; 13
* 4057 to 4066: -0.4 A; 13.3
